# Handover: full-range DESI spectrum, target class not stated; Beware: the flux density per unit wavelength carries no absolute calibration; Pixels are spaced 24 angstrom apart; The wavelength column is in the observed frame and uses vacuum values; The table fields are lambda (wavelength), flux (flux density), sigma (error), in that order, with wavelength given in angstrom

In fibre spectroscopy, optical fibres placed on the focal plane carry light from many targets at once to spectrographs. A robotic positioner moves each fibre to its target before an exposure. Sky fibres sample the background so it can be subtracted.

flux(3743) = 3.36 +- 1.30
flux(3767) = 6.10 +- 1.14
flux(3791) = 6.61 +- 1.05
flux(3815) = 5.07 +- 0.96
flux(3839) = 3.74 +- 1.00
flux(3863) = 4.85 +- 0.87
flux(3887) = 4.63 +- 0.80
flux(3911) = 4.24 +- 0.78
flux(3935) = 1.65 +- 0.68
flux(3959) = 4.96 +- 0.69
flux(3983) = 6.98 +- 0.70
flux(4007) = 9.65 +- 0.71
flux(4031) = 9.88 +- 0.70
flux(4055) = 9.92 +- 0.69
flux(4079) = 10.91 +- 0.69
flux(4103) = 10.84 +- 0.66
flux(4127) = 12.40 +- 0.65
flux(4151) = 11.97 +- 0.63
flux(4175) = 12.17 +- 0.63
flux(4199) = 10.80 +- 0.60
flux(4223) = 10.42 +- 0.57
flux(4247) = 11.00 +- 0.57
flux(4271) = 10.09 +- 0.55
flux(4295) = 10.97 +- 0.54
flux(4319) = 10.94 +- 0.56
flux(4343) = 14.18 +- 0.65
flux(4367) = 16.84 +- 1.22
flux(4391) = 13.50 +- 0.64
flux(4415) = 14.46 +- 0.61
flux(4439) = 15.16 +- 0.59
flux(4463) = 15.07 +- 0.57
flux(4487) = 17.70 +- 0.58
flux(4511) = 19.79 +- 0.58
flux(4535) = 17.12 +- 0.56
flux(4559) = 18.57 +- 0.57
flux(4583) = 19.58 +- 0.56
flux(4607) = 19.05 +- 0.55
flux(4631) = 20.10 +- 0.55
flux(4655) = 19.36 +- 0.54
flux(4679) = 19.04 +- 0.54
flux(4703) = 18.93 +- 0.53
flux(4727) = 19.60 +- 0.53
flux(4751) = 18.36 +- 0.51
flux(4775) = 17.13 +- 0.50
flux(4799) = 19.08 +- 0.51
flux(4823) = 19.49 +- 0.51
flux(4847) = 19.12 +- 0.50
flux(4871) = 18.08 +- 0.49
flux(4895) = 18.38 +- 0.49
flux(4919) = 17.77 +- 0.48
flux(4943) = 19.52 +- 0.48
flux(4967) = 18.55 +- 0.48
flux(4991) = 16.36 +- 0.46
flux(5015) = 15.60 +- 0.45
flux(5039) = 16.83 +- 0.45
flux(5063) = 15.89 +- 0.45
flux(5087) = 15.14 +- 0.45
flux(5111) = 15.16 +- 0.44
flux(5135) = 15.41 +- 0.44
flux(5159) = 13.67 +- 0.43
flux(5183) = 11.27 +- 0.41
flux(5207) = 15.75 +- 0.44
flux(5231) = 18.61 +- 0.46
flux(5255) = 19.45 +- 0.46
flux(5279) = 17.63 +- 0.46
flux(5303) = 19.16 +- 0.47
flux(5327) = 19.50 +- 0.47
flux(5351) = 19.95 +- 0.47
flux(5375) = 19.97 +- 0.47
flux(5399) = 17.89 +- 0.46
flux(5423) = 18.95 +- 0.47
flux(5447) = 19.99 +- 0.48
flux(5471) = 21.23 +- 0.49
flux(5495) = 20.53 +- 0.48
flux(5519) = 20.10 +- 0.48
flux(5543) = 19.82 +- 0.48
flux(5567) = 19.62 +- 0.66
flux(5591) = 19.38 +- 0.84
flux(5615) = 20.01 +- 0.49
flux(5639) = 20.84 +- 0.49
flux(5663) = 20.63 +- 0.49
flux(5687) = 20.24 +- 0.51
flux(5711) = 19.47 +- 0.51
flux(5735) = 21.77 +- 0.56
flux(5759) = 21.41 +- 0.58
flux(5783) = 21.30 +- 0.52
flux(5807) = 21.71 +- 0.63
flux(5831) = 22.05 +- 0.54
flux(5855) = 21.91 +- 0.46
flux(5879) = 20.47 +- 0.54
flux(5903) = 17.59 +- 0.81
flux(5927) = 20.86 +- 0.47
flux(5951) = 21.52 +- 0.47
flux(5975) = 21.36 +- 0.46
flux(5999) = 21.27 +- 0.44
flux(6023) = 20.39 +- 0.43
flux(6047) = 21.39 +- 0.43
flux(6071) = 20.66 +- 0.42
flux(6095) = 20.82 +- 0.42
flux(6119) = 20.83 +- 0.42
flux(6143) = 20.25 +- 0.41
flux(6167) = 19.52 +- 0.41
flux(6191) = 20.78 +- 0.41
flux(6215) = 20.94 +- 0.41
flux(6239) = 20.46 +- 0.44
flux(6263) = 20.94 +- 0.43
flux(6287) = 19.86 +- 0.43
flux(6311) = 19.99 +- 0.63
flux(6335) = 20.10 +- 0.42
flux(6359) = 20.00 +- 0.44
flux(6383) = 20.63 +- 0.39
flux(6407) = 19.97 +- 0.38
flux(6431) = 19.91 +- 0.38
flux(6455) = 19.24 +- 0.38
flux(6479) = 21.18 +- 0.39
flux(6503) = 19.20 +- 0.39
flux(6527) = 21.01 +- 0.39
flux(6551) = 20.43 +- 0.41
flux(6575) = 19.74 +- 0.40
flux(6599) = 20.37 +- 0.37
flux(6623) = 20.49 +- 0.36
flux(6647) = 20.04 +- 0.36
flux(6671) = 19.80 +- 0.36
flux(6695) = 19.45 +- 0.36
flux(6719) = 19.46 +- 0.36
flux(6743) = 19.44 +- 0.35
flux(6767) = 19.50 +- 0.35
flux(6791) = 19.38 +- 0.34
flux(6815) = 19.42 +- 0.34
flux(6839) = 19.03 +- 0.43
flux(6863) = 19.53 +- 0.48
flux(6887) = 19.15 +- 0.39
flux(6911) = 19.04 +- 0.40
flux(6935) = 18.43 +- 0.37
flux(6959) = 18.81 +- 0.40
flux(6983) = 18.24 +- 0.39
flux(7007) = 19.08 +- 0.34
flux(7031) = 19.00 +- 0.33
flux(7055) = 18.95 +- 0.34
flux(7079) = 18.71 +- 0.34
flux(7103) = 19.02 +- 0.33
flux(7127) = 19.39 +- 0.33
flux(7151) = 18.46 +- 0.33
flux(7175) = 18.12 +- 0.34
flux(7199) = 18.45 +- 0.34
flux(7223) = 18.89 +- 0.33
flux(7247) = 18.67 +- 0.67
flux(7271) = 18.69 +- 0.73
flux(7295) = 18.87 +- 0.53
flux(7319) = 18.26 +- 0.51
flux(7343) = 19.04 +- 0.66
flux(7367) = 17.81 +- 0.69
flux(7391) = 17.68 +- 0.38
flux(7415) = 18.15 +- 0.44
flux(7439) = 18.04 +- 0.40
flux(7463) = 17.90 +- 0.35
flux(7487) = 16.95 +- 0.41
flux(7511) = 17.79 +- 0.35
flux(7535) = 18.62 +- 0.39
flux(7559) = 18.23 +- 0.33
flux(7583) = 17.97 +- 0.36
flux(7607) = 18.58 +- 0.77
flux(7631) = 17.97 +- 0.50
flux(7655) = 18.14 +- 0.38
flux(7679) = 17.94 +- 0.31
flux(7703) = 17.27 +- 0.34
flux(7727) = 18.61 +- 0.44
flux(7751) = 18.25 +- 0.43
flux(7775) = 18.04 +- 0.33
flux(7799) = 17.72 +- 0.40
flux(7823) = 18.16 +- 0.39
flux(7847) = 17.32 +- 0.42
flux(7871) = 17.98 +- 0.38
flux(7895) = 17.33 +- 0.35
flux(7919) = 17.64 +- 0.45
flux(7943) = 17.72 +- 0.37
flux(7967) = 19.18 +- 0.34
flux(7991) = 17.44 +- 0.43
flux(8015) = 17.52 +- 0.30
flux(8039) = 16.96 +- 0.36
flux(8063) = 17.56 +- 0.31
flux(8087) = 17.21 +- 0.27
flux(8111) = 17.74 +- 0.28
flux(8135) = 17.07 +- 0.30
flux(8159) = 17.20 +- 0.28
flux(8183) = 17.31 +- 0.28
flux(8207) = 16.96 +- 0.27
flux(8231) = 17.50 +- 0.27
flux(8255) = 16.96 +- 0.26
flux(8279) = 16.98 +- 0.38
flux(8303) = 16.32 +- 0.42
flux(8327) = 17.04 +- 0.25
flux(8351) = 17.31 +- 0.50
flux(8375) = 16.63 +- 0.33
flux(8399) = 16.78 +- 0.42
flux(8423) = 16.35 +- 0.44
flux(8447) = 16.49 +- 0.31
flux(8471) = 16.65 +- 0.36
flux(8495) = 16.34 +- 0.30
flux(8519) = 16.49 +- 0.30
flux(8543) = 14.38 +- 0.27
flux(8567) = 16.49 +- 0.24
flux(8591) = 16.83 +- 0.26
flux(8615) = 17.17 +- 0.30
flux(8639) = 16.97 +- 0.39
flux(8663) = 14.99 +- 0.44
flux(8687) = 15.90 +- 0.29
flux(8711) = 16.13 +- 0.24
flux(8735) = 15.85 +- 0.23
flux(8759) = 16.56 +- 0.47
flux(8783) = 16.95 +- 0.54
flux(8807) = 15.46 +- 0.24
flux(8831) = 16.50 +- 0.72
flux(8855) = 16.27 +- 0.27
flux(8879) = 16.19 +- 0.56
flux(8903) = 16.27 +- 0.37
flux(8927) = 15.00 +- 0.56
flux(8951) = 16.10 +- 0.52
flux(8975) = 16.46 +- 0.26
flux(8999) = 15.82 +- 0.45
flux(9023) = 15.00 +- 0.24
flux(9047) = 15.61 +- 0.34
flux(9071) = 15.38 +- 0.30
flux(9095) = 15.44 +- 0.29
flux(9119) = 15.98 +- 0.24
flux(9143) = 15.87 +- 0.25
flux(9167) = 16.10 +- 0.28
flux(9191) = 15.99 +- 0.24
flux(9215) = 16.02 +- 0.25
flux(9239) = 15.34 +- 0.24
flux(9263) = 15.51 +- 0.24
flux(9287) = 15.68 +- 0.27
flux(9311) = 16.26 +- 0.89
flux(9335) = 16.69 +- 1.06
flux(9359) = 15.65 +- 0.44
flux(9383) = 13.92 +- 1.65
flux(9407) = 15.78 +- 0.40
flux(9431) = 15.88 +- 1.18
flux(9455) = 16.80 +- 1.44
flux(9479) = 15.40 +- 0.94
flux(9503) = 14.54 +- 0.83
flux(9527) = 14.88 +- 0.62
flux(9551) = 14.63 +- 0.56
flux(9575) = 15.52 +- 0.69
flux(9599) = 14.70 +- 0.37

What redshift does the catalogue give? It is 0.00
